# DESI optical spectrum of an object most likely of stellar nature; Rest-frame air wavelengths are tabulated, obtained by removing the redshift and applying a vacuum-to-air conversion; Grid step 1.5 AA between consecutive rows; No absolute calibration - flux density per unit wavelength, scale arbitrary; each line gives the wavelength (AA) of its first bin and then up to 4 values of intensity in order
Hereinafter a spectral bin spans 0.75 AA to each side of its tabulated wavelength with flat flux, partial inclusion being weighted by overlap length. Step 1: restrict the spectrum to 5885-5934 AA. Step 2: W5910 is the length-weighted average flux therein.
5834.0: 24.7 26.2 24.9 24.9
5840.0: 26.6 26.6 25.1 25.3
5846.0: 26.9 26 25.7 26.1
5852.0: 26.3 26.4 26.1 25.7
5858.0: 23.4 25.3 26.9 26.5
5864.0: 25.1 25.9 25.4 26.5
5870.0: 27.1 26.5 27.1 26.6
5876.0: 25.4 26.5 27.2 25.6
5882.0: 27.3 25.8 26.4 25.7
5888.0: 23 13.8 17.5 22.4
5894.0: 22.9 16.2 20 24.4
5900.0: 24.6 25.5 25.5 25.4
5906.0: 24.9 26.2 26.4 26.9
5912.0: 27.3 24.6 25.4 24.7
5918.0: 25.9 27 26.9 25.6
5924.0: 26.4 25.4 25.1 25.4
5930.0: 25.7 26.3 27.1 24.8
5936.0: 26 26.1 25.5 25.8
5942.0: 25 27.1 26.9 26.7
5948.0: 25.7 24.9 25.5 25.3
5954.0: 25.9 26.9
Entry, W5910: 24.4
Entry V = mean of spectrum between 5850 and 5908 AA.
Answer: 24.7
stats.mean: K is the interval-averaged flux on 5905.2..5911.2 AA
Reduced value 26.1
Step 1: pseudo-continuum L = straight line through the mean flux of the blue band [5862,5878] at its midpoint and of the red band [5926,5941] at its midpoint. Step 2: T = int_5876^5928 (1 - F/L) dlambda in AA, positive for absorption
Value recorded 2.9 AA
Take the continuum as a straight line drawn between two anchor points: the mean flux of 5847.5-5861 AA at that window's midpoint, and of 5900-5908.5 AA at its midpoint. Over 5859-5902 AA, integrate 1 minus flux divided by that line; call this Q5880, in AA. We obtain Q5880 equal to 1.9 AA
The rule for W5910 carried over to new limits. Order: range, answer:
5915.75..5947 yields 26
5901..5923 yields 25.9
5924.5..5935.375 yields 25.7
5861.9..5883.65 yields 26.3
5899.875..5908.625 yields 25.4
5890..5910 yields 23.2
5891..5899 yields 20.7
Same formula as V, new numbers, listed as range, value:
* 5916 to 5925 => 26.1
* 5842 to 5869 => 25.8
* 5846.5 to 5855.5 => 26.1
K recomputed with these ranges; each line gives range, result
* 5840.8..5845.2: 25.7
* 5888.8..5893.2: 17.9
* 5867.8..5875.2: 26.8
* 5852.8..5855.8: 26.2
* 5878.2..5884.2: 26.5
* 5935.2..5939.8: 25.9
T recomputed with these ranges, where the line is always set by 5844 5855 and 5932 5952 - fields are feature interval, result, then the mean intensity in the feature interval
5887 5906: 3.0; 21.9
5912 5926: 0.1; 25.9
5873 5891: 1.0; 24.6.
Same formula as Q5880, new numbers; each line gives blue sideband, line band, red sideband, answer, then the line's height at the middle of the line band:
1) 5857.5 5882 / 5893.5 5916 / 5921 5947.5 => 1.38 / 26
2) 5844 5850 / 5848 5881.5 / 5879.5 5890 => -1.19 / 25.2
